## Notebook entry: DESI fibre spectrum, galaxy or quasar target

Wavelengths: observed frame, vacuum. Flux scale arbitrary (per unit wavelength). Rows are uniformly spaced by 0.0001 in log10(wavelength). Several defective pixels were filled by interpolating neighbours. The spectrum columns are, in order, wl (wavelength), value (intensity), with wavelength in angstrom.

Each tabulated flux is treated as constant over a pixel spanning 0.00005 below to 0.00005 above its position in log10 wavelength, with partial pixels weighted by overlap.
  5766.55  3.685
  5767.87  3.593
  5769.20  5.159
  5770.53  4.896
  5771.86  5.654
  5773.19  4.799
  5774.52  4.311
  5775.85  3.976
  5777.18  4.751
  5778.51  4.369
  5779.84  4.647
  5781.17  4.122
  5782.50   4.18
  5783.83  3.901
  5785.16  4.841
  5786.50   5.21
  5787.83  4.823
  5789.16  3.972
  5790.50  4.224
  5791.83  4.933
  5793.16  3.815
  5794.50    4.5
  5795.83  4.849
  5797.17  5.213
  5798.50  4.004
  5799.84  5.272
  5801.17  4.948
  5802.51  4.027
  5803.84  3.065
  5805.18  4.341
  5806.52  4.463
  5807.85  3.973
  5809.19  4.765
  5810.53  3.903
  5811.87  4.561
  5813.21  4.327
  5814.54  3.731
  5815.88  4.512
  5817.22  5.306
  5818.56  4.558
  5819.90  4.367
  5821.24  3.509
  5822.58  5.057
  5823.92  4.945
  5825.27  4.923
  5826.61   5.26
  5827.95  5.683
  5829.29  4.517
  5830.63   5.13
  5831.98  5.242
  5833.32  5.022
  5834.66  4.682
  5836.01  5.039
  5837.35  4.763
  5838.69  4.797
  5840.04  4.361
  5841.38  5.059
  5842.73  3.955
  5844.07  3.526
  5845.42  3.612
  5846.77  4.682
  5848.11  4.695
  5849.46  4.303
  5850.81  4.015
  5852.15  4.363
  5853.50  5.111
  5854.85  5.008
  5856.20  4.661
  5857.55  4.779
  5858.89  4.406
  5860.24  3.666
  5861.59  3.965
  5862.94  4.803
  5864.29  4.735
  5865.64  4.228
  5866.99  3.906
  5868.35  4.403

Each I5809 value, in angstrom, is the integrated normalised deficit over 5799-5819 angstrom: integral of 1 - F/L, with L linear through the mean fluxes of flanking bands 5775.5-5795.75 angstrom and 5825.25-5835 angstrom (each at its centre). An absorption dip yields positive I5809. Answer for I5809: 1.7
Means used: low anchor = 4.44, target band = 4.38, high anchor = 5.08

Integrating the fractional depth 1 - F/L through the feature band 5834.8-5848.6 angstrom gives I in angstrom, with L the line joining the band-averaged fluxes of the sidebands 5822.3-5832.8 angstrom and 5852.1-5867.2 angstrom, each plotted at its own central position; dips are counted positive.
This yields 1.1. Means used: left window 5.09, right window 4.49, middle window 4.45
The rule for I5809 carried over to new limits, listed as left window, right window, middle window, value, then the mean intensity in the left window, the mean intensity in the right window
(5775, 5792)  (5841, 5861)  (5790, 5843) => -2.2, 4.44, 4.38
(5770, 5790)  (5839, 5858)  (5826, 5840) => -1.6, 4.56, 4.44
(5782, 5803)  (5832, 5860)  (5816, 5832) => -1.1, 4.55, 4.55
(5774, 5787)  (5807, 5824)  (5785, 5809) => -0.3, 4.42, 4.41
